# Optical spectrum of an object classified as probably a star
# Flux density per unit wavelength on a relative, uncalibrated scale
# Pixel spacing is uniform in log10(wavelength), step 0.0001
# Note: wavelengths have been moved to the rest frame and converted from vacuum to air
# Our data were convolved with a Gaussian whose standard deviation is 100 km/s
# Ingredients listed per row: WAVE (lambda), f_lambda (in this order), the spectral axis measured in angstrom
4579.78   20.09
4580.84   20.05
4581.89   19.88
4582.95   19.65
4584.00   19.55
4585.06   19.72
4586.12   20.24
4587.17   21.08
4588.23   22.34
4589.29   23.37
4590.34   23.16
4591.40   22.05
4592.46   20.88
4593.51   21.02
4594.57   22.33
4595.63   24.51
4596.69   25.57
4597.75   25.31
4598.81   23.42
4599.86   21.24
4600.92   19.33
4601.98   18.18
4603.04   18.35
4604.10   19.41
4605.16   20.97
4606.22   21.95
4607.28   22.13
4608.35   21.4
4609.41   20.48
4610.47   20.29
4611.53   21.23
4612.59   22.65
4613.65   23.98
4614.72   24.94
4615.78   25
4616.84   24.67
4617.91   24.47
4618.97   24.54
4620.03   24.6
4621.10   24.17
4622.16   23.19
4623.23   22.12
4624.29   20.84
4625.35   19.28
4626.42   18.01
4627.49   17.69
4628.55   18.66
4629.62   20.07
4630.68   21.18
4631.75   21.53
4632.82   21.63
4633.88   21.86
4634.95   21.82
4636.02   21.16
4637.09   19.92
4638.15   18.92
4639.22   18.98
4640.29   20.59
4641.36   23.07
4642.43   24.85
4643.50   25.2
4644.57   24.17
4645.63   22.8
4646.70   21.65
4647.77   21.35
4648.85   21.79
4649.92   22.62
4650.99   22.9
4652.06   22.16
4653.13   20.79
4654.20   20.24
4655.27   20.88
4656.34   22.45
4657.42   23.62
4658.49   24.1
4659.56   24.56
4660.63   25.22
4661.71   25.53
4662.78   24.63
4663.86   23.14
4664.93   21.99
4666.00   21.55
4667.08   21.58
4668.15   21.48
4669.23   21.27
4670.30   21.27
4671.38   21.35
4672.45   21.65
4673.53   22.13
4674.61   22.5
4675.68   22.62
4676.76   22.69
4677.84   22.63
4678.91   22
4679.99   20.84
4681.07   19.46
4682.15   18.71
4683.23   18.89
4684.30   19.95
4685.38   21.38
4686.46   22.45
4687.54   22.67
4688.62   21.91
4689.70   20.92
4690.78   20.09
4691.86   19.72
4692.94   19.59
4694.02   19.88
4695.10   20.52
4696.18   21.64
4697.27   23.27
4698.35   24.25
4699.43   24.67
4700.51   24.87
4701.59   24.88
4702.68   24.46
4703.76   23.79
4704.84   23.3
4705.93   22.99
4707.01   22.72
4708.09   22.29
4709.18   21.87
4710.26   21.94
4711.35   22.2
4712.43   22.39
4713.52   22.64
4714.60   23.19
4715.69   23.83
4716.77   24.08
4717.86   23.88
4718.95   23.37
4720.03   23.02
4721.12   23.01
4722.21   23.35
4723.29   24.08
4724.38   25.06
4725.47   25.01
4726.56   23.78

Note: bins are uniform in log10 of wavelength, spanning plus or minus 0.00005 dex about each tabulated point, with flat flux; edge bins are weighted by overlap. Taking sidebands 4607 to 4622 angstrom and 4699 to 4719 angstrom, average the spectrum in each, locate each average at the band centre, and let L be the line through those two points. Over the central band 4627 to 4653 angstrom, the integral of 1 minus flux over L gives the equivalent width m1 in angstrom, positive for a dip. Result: 1.9 angstrom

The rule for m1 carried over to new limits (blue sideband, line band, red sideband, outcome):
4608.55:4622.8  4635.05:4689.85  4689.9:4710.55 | 2.06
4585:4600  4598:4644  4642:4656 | 1.78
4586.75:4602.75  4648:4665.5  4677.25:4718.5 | -0.57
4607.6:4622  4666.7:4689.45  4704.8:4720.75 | 1.61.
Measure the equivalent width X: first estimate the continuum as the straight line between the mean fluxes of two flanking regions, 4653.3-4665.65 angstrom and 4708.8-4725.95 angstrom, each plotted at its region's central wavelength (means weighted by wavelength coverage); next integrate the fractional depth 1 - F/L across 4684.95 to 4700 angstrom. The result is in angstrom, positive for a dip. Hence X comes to 1.1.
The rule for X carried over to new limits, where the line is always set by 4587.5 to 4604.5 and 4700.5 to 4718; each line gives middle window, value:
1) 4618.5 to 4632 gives 0.6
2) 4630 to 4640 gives 0.7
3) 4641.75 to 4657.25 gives 0.0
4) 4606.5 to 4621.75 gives -0.7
